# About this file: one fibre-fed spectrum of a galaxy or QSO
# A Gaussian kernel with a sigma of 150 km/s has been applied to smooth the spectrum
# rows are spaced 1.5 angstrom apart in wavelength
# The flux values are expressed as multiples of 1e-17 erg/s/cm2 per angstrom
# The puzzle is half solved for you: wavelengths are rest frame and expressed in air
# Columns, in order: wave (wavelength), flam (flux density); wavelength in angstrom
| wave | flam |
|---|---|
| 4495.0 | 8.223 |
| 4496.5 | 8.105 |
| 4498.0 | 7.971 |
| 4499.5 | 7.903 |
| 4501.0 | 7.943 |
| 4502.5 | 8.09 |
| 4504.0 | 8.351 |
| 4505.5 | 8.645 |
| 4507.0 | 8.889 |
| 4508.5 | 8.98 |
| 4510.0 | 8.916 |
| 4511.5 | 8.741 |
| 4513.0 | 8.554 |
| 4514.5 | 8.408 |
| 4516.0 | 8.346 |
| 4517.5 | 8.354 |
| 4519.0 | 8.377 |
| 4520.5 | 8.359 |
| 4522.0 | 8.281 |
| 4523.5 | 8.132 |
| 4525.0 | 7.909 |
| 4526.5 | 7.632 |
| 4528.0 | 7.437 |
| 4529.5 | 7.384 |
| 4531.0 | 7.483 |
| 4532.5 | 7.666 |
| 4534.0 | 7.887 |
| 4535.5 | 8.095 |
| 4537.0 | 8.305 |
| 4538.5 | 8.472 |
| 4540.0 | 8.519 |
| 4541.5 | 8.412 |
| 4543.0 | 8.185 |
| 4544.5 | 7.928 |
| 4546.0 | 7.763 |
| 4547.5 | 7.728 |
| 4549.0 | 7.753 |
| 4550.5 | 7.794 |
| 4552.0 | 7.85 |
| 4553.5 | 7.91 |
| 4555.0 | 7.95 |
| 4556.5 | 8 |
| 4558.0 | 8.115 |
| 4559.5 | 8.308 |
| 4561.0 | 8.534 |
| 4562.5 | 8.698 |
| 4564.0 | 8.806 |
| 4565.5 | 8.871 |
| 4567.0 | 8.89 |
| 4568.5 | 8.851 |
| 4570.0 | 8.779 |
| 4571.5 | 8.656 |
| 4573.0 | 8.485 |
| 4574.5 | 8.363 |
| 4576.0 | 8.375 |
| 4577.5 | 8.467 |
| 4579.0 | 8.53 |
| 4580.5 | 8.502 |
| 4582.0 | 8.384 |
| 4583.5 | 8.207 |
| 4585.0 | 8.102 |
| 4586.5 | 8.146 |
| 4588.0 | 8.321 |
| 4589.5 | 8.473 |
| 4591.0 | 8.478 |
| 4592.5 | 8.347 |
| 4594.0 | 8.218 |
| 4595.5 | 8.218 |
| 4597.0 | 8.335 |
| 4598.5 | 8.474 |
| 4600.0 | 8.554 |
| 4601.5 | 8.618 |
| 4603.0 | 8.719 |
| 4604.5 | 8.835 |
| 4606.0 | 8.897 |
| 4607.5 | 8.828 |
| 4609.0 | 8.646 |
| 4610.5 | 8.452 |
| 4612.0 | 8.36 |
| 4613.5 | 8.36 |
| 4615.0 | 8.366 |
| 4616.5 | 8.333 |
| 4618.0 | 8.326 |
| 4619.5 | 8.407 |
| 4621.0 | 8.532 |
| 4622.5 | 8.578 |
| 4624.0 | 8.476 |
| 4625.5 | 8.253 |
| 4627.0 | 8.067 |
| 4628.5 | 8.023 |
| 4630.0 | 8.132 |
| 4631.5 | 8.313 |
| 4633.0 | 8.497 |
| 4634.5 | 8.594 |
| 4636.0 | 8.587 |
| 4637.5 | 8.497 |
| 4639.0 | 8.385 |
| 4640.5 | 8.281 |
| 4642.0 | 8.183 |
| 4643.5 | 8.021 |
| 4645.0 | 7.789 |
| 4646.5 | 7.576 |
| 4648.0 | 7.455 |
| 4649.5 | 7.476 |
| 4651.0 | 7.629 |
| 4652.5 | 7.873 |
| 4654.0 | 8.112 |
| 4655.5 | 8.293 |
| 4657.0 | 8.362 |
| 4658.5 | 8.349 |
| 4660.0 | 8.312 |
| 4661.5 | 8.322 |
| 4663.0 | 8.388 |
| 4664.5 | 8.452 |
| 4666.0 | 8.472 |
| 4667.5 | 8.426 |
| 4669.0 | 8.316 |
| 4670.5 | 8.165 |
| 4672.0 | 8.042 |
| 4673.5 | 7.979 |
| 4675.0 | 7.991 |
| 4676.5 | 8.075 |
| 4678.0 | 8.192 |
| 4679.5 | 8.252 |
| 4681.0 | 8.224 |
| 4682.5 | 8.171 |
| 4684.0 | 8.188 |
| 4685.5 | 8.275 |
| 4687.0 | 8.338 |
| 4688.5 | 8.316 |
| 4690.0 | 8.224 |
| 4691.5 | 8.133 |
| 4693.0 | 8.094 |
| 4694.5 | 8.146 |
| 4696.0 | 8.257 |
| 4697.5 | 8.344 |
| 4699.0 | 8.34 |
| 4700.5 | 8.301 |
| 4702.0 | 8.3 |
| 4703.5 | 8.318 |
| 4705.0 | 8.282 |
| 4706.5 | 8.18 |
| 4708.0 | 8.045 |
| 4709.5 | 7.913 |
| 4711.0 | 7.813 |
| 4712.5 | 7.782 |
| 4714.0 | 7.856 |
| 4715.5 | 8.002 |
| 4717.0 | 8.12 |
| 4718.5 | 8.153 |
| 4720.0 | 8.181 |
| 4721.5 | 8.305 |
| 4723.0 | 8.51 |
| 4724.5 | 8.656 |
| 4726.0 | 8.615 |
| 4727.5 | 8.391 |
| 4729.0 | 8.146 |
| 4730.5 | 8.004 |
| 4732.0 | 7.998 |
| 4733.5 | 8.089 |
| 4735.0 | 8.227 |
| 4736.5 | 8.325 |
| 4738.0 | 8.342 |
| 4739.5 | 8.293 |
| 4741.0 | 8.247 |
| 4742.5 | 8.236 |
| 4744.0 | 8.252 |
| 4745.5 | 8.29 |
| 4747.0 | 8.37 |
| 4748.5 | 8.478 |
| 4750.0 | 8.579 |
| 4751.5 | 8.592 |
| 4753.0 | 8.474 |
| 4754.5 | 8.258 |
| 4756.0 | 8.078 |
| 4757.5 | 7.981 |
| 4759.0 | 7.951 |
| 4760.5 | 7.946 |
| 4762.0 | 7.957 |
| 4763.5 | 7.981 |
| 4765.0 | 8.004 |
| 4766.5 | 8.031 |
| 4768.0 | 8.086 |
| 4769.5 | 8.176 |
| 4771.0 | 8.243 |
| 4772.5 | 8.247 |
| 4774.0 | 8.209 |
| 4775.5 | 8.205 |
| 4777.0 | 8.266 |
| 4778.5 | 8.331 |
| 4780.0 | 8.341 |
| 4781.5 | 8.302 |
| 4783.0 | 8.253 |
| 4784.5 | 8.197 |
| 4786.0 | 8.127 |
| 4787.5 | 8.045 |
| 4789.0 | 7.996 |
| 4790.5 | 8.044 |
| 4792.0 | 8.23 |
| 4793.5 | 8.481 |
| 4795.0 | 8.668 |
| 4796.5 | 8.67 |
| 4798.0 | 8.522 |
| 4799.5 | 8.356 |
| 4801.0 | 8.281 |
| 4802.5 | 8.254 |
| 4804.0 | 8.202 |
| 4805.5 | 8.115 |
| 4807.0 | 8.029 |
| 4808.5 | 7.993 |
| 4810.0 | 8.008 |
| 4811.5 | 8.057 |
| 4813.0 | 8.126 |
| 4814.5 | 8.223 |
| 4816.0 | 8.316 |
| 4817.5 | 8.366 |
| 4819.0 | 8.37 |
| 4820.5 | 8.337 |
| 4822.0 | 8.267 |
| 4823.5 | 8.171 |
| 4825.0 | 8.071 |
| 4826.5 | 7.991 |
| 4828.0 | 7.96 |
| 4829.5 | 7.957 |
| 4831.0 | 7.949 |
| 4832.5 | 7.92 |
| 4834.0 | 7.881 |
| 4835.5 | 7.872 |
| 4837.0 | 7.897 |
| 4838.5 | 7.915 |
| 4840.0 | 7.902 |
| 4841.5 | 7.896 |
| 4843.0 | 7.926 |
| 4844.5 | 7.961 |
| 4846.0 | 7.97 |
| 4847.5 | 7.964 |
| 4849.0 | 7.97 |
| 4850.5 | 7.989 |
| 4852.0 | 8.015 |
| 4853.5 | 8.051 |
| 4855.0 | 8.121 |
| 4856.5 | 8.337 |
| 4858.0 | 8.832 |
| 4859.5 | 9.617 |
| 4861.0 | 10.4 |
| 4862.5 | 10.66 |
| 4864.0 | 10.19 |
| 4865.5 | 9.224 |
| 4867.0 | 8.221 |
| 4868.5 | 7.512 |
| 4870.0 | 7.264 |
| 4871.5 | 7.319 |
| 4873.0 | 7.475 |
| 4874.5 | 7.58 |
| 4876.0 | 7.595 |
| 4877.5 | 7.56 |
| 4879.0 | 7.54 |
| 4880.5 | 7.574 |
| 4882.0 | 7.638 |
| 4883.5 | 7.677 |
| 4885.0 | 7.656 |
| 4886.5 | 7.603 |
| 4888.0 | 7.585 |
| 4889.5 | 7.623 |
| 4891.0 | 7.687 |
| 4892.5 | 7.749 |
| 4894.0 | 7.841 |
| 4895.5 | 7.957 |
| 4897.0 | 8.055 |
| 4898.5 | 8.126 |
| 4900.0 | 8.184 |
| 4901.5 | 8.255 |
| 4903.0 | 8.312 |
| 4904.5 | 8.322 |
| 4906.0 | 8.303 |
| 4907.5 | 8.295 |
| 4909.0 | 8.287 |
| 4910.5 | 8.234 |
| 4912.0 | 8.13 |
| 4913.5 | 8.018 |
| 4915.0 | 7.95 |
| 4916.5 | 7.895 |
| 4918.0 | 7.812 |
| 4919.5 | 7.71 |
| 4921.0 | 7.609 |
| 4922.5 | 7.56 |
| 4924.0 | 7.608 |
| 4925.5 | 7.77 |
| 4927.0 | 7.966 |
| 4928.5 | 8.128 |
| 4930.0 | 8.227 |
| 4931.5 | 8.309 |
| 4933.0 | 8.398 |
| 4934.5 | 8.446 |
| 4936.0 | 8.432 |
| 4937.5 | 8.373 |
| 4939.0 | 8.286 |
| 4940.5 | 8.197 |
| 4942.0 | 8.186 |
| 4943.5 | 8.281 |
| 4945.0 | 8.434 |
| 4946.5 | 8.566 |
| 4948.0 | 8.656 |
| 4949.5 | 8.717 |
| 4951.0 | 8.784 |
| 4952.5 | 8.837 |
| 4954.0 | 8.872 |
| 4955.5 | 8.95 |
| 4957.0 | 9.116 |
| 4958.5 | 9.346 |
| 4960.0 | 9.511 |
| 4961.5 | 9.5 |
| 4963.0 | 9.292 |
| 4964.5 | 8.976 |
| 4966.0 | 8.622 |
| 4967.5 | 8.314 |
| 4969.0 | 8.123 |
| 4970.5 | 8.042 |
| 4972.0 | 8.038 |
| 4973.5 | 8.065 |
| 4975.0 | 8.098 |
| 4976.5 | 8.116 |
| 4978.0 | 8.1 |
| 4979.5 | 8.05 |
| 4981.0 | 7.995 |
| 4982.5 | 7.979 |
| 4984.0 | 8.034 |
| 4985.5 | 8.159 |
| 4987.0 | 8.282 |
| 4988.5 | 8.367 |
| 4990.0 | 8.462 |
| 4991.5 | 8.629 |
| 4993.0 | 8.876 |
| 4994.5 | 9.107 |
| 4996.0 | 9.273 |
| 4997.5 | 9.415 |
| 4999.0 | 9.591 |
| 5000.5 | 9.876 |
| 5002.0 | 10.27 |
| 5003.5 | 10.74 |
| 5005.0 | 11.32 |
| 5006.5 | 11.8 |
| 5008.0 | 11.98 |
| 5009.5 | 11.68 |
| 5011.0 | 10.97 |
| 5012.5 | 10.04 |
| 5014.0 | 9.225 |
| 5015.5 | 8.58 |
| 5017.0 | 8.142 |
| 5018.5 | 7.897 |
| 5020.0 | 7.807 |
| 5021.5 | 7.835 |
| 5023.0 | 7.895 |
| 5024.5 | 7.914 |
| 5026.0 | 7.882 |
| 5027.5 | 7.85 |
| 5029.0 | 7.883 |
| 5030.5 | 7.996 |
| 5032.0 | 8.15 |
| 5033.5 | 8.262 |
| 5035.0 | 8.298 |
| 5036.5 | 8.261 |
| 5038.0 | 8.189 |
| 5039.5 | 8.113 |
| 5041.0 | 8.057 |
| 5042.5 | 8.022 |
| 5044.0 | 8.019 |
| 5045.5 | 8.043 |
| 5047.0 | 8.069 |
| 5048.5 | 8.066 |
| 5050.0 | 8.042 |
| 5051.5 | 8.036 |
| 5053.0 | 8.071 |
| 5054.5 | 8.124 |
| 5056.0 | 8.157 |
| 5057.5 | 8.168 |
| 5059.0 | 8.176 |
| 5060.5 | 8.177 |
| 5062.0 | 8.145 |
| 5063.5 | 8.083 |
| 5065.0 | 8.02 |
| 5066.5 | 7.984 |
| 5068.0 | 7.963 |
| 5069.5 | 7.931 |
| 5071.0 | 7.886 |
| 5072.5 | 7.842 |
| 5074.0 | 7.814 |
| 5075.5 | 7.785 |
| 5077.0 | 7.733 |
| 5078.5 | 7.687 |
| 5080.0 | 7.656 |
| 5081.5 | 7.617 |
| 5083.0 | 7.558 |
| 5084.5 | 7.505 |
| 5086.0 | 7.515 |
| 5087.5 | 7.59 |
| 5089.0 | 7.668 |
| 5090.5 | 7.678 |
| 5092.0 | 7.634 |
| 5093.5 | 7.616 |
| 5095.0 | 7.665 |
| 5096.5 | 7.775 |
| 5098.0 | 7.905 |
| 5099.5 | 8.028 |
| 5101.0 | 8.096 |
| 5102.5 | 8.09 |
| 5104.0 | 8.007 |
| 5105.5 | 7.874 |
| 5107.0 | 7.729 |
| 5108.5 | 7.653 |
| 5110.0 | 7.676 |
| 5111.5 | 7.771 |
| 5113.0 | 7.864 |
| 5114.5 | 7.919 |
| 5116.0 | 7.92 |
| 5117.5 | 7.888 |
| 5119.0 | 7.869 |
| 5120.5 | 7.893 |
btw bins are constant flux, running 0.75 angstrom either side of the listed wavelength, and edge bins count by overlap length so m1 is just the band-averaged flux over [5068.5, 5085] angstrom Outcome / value 7.74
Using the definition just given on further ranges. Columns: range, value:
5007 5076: 8.35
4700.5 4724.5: 8.14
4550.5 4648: 8.38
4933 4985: 8.51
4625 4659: 8.12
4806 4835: 8.1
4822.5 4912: 8.1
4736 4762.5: 8.26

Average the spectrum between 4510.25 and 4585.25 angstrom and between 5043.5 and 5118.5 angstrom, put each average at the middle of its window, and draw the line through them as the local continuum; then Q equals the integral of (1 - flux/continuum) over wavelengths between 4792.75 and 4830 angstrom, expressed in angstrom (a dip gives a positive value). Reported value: -0.8 angstrom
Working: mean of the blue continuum 8.24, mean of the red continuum 7.88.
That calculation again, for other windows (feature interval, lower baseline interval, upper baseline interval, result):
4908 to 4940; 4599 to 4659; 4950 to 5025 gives 2.9 angstrom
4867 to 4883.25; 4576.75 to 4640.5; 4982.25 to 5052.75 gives 2.1 angstrom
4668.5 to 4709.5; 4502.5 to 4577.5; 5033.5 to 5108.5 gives -0.1 angstrom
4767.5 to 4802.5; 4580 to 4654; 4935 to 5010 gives 1.3 angstrom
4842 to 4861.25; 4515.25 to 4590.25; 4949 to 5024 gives 0.9 angstrom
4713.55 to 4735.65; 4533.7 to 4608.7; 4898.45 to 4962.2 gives 0.4 angstrom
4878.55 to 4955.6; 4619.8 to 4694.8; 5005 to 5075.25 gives 2.5 angstrom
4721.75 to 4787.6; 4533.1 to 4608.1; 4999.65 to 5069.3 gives 1.8 angstrom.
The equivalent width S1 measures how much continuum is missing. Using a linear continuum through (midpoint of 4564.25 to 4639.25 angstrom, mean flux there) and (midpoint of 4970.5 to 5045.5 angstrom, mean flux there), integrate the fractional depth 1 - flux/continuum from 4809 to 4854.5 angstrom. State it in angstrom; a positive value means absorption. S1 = 3.1 angstrom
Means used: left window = 8.46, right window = 8.75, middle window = 8.04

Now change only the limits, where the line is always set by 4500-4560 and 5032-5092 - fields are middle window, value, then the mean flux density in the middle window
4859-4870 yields -1.69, 9.25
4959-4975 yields -1.30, 8.63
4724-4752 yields -0.87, 8.32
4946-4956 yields -0.98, 8.77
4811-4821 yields -0.27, 8.26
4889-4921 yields -0.09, 8.03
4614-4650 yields -0.50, 8.22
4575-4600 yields -0.71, 8.35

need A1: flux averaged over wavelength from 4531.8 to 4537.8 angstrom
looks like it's 7.99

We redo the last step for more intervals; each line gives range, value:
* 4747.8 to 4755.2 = 8.48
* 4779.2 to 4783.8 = 8.3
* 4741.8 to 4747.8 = 8.29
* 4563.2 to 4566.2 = 8.84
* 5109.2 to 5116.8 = 7.83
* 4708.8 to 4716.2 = 7.87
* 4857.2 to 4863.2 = 9.86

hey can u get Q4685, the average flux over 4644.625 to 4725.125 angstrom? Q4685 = 8.15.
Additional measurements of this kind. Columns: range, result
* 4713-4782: 8.22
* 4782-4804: 8.29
